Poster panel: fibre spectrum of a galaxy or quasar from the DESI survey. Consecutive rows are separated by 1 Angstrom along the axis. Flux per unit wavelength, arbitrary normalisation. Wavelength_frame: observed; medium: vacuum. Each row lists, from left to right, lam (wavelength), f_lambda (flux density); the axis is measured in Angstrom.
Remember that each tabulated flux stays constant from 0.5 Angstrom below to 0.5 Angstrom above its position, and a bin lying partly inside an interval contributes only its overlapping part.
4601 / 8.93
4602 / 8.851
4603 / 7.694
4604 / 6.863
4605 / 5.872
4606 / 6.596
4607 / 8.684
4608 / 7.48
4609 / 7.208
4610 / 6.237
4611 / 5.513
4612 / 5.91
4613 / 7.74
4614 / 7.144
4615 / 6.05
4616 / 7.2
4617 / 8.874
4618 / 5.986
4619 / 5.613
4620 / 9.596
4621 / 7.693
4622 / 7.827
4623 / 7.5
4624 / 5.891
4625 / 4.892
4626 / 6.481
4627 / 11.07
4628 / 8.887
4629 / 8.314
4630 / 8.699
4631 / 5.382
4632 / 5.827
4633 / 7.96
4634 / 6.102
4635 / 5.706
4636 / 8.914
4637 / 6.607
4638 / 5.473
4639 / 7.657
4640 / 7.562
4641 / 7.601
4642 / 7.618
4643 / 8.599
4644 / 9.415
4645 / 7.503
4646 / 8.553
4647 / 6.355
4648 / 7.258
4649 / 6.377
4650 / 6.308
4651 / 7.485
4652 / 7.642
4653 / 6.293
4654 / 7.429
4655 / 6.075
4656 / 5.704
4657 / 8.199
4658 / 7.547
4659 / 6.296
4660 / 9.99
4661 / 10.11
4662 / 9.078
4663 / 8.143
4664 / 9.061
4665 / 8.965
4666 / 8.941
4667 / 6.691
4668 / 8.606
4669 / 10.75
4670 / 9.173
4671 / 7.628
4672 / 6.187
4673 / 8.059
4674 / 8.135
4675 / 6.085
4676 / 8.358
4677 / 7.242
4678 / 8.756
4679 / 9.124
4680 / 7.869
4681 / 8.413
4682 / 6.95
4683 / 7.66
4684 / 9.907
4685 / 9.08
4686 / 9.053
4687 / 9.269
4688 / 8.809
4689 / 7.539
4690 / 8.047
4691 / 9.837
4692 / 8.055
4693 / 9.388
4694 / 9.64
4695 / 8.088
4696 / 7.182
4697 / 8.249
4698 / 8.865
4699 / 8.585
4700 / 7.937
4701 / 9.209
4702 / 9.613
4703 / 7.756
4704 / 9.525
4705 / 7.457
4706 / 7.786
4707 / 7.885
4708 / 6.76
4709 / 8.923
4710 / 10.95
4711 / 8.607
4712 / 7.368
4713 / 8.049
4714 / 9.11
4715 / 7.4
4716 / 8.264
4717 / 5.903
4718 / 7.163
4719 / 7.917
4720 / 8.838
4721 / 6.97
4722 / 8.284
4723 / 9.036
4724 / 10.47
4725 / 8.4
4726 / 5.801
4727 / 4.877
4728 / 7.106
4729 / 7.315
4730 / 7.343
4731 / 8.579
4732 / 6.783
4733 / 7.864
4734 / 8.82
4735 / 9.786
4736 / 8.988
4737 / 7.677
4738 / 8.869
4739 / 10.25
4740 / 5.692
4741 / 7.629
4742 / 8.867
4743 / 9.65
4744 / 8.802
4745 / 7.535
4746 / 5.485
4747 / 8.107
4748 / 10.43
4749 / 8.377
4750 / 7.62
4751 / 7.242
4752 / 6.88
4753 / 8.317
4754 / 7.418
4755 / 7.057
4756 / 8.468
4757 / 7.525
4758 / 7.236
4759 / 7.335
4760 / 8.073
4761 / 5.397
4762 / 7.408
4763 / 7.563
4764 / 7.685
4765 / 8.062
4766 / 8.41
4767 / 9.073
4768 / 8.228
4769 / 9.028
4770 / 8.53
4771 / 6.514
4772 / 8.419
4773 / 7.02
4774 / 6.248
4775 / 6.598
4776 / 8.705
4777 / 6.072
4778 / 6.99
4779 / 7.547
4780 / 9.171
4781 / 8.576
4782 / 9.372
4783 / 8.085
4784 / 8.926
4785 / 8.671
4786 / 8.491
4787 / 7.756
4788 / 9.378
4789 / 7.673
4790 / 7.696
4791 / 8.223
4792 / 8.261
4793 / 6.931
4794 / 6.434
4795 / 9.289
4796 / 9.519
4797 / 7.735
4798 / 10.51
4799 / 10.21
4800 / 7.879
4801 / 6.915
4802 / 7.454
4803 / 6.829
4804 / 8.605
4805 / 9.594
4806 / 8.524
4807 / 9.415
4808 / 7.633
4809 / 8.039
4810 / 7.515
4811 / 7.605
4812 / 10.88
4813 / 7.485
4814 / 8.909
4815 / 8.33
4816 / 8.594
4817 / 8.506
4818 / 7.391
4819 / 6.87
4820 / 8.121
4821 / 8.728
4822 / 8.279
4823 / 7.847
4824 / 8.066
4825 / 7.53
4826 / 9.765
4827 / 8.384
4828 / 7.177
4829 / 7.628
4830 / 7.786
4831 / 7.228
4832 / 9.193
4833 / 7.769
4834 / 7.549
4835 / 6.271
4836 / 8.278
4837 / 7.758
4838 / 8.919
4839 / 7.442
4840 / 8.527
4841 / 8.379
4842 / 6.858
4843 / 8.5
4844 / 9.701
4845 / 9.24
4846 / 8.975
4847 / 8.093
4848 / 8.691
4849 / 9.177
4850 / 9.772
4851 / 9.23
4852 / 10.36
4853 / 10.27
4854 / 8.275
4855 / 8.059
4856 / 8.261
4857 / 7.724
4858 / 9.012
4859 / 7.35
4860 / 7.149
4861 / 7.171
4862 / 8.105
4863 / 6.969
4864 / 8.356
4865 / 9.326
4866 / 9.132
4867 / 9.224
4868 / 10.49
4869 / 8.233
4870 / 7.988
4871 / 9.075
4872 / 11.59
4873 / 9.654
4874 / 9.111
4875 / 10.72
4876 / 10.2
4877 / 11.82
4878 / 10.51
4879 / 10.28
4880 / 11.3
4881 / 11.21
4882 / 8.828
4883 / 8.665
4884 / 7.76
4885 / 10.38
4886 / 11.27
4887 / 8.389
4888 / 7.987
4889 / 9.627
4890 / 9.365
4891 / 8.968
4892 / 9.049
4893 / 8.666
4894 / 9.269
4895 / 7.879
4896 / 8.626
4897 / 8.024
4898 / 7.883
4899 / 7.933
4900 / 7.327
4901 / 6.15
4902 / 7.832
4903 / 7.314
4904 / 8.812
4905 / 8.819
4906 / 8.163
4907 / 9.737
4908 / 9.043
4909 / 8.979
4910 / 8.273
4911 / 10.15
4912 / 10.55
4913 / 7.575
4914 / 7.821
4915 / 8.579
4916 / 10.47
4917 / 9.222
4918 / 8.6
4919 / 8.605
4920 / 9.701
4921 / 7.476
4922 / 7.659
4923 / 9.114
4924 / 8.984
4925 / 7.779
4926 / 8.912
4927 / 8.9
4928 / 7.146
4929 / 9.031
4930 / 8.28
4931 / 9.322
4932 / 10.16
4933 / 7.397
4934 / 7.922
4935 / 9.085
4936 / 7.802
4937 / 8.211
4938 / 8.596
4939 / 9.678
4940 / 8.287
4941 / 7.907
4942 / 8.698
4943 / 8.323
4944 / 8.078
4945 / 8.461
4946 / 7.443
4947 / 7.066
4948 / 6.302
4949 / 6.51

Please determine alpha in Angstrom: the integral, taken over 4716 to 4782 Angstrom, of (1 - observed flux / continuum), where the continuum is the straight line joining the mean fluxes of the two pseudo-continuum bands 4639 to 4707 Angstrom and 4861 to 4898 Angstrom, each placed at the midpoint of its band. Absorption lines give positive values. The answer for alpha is 5.5 Angstrom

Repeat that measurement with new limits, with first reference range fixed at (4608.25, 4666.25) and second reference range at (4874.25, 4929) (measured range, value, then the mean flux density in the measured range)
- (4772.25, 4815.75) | 0.7 Angstrom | 8.18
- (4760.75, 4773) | 0.4 Angstrom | 7.88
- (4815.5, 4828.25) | 0.5 Angstrom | 8.11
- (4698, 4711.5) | -1.3 Angstrom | 8.55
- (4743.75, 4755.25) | 0.4 Angstrom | 7.77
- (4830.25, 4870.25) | 1.0 Angstrom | 8.42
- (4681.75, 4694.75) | -1.7 Angstrom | 8.73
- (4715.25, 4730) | 0.6 Angstrom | 7.58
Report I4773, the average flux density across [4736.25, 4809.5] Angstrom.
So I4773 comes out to 8.03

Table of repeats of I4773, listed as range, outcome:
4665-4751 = 8.21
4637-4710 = 8.08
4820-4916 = 8.72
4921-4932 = 8.54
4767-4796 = 8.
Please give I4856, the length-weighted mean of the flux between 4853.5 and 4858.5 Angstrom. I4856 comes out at 8.27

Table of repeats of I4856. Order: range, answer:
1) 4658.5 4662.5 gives 8.87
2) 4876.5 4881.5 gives 11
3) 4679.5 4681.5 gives 8.14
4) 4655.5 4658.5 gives 7.15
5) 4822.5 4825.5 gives 7.81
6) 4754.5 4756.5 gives 7.76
